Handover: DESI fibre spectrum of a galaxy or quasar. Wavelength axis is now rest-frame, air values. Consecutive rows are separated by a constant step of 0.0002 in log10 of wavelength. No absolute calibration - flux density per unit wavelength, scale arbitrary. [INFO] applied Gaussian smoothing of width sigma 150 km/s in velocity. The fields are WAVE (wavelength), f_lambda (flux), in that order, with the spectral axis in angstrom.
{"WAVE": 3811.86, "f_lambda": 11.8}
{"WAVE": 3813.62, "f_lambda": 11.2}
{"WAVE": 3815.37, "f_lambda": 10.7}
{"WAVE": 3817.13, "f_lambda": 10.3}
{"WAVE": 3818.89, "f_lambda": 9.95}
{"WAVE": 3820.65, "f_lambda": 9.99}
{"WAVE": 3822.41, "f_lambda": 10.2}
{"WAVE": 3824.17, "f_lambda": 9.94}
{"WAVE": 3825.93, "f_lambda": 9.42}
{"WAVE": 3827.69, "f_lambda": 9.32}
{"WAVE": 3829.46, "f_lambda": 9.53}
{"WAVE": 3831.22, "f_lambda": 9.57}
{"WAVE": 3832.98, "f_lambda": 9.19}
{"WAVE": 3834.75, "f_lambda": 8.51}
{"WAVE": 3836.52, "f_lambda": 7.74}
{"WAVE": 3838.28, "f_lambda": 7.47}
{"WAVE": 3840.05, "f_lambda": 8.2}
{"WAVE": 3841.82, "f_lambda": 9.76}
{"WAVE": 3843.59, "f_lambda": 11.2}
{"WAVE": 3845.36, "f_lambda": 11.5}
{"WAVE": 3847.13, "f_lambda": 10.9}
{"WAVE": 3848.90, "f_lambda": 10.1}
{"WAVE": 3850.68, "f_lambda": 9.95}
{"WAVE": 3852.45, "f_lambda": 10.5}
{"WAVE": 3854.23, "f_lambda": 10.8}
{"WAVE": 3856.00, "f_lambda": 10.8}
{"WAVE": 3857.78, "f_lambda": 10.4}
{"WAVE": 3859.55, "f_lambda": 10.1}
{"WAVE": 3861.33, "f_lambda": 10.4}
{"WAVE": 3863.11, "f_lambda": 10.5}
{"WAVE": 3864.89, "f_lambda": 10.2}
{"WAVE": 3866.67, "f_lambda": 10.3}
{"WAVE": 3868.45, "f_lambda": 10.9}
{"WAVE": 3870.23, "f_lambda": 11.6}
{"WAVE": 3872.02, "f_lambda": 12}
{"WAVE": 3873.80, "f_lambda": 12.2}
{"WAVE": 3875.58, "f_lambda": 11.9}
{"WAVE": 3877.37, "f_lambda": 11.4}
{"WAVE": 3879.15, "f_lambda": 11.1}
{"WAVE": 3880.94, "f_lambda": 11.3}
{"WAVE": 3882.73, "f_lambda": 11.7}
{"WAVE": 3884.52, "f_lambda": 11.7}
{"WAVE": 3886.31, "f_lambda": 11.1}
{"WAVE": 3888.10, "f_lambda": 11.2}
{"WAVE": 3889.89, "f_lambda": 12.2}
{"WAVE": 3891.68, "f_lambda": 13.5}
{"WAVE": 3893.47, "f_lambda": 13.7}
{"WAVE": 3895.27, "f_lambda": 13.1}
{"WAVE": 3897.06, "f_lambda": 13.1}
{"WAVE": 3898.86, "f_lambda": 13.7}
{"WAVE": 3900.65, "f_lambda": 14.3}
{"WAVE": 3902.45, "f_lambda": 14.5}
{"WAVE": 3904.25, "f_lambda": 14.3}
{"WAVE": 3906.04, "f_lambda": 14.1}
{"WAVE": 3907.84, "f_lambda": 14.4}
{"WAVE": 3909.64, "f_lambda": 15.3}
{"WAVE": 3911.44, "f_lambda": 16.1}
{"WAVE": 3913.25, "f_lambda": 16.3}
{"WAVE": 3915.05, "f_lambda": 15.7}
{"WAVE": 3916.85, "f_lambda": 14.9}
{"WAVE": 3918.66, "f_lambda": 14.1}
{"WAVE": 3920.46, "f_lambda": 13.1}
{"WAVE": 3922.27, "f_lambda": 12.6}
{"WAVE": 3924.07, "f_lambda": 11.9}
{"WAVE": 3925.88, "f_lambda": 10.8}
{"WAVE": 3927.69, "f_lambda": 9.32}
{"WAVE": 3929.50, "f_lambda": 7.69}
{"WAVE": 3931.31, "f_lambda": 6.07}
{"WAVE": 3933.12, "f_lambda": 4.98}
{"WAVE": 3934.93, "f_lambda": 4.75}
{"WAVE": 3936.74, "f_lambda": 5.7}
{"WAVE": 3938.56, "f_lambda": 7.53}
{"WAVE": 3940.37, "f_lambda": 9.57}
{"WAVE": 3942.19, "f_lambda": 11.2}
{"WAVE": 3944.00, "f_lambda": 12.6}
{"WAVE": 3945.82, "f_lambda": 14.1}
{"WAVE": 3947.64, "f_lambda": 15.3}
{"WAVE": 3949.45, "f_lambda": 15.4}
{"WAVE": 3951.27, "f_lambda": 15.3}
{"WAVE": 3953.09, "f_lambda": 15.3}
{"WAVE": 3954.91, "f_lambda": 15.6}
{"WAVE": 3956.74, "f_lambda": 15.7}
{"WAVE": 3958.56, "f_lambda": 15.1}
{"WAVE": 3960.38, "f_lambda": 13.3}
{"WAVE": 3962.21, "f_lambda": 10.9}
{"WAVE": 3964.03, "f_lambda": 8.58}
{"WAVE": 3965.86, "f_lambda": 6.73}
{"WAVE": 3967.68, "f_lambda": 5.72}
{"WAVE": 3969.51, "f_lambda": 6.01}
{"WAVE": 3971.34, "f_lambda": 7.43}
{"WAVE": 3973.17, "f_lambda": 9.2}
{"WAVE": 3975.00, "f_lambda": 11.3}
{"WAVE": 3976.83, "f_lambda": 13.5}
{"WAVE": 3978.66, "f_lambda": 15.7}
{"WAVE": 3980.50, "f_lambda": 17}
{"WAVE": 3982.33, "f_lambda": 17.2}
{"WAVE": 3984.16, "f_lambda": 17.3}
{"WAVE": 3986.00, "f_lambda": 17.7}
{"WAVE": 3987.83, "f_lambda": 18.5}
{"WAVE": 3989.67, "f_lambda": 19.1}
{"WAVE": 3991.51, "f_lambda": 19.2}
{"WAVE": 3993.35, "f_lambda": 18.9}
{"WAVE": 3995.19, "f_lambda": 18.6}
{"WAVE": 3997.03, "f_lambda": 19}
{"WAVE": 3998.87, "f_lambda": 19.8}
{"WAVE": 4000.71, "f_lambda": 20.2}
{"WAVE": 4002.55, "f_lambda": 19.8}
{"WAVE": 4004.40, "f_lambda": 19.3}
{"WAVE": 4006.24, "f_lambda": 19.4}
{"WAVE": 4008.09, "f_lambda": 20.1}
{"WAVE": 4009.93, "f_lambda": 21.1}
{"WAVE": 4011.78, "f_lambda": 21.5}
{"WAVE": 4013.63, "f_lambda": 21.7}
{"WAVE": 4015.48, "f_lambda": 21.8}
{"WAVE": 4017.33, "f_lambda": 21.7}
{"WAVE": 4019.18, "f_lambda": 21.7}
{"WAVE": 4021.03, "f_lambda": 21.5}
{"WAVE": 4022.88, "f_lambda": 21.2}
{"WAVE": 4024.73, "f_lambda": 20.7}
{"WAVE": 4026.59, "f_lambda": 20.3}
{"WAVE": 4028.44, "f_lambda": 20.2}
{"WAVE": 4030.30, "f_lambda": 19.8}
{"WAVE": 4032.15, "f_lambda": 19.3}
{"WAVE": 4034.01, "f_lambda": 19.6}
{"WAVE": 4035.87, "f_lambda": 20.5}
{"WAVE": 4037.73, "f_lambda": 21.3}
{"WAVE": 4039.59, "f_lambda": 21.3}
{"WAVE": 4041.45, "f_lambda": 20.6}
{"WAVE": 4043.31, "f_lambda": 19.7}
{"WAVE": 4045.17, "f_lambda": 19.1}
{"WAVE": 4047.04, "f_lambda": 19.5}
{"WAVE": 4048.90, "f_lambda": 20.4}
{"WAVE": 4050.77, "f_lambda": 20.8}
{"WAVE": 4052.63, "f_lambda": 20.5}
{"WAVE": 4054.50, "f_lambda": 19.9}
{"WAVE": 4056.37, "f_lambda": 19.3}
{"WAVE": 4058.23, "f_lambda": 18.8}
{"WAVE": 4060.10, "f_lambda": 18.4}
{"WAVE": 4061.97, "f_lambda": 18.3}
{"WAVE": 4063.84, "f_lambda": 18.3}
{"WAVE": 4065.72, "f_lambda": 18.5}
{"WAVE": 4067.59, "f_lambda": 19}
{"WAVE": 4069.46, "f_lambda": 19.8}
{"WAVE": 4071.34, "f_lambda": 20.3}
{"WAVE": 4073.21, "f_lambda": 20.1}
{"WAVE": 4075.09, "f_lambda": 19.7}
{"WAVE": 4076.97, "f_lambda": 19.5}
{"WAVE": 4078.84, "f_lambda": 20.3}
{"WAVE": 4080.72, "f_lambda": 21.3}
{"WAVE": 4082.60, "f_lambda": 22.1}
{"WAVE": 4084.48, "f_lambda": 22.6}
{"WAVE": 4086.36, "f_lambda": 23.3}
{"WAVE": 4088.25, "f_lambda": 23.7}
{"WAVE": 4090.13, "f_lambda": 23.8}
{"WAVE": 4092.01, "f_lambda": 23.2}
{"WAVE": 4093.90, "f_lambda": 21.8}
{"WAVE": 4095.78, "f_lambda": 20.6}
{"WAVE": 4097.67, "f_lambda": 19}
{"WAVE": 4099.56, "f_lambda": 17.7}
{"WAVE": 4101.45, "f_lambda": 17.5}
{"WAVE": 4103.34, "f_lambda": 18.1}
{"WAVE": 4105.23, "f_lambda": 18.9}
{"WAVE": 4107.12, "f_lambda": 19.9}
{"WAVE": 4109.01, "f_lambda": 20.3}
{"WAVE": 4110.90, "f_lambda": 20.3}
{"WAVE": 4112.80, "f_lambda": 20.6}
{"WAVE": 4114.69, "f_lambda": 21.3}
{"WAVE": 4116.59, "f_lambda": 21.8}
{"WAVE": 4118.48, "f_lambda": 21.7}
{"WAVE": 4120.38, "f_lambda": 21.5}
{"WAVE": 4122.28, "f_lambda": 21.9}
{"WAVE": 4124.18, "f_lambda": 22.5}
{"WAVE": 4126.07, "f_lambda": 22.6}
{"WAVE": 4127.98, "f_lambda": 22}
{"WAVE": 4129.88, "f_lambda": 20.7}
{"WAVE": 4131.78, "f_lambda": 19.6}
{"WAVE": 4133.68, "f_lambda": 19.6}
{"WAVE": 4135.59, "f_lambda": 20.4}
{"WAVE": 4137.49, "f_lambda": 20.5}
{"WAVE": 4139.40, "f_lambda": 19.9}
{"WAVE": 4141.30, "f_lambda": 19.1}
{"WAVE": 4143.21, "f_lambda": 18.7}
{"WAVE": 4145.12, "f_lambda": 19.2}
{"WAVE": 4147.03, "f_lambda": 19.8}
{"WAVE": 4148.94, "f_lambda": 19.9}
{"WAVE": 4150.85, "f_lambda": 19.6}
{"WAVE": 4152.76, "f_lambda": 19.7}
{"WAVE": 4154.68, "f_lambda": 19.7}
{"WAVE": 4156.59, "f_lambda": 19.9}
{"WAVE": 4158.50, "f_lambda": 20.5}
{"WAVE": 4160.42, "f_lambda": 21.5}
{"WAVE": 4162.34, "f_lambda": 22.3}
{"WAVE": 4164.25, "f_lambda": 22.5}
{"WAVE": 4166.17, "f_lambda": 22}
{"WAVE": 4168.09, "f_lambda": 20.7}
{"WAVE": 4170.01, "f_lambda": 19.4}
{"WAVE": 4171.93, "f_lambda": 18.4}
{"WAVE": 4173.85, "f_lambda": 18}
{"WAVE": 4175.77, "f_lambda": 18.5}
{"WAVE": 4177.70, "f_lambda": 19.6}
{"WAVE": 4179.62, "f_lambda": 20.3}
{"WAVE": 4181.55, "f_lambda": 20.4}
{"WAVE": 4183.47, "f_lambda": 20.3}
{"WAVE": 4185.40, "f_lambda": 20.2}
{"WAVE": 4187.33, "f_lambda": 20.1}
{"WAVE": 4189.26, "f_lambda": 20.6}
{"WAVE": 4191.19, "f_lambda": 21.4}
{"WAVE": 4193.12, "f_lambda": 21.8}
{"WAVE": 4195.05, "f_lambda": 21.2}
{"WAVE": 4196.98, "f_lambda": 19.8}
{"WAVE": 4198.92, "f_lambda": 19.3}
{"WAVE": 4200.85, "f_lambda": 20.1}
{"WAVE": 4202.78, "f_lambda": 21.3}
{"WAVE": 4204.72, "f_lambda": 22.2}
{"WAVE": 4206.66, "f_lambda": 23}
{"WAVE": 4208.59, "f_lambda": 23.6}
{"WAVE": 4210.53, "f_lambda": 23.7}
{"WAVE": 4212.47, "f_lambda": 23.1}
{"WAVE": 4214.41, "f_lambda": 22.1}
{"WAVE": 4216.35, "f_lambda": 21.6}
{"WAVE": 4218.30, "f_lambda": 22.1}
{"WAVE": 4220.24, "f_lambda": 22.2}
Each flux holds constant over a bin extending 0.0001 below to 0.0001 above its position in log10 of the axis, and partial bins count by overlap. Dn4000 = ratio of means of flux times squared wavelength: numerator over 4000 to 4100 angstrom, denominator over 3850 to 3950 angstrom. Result 1.9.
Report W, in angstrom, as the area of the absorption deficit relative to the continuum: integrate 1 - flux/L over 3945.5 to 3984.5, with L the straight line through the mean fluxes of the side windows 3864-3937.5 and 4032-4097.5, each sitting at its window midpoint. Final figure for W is 6.4 angstrom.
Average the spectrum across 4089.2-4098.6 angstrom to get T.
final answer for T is 21.7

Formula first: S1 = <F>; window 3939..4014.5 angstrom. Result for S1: 15.3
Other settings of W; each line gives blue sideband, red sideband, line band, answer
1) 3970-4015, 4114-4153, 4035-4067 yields -1.6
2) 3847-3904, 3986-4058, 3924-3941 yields 8.3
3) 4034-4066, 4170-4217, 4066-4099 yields -1.8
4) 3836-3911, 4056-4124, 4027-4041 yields -1.7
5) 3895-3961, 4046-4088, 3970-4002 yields -1.1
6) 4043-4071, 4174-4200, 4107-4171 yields -2.4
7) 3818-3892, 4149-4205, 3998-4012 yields -4.7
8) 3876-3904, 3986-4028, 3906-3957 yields 10.0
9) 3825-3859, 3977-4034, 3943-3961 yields 1.7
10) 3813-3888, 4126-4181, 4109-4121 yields -1.4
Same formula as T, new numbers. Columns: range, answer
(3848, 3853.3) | 10.2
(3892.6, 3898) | 13.3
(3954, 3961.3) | 14.9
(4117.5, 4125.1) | 21.9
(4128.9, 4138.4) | 20.2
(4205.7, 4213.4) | 23.4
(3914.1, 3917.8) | 15.3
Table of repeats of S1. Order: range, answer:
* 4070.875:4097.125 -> 21.6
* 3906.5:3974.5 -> 11.5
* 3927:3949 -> 9.2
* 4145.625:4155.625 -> 19.7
